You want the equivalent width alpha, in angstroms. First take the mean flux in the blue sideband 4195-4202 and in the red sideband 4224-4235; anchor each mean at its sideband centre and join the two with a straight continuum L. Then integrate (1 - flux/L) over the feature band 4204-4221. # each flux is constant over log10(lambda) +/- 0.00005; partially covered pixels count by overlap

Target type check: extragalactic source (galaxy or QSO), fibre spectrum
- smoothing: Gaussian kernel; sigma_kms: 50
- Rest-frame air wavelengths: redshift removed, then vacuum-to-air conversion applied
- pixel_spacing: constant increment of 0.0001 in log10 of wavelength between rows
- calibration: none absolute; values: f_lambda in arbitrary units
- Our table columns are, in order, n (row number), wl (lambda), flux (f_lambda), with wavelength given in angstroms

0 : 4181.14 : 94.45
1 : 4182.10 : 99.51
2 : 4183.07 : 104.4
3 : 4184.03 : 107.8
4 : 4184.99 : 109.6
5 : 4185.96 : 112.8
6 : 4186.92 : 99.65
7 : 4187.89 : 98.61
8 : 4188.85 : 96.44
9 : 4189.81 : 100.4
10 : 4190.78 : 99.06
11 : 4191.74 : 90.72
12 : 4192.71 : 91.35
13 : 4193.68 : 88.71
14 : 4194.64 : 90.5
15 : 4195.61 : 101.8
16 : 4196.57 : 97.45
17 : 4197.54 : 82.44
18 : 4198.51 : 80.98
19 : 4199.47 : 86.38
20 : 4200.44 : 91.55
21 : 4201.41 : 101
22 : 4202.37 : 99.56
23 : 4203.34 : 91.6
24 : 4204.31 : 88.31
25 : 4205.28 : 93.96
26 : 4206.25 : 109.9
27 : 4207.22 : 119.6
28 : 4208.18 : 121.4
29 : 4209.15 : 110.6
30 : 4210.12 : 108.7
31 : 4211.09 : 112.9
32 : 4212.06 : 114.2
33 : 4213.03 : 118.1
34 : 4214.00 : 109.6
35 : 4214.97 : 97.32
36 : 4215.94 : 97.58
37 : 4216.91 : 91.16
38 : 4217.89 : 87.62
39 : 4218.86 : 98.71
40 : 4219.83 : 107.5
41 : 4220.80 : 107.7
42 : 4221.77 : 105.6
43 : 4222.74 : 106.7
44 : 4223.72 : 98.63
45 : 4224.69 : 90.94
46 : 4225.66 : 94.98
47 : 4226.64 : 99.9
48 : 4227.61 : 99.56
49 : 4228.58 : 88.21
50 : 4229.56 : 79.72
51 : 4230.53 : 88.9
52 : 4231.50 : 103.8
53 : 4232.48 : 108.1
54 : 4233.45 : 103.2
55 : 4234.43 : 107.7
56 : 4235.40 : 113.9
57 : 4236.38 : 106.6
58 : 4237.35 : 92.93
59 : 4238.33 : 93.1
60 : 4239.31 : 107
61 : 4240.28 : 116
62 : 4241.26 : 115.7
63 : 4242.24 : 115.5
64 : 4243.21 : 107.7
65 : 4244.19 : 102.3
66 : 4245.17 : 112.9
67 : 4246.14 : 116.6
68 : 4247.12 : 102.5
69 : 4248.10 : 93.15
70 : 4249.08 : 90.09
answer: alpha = -2.0 angstroms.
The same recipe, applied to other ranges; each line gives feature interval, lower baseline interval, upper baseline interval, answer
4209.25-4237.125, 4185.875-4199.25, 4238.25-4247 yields 0.6 angstroms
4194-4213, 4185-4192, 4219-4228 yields 0.1 angstroms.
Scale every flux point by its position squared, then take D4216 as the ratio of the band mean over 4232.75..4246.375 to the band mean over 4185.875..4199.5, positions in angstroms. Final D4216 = 1.17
